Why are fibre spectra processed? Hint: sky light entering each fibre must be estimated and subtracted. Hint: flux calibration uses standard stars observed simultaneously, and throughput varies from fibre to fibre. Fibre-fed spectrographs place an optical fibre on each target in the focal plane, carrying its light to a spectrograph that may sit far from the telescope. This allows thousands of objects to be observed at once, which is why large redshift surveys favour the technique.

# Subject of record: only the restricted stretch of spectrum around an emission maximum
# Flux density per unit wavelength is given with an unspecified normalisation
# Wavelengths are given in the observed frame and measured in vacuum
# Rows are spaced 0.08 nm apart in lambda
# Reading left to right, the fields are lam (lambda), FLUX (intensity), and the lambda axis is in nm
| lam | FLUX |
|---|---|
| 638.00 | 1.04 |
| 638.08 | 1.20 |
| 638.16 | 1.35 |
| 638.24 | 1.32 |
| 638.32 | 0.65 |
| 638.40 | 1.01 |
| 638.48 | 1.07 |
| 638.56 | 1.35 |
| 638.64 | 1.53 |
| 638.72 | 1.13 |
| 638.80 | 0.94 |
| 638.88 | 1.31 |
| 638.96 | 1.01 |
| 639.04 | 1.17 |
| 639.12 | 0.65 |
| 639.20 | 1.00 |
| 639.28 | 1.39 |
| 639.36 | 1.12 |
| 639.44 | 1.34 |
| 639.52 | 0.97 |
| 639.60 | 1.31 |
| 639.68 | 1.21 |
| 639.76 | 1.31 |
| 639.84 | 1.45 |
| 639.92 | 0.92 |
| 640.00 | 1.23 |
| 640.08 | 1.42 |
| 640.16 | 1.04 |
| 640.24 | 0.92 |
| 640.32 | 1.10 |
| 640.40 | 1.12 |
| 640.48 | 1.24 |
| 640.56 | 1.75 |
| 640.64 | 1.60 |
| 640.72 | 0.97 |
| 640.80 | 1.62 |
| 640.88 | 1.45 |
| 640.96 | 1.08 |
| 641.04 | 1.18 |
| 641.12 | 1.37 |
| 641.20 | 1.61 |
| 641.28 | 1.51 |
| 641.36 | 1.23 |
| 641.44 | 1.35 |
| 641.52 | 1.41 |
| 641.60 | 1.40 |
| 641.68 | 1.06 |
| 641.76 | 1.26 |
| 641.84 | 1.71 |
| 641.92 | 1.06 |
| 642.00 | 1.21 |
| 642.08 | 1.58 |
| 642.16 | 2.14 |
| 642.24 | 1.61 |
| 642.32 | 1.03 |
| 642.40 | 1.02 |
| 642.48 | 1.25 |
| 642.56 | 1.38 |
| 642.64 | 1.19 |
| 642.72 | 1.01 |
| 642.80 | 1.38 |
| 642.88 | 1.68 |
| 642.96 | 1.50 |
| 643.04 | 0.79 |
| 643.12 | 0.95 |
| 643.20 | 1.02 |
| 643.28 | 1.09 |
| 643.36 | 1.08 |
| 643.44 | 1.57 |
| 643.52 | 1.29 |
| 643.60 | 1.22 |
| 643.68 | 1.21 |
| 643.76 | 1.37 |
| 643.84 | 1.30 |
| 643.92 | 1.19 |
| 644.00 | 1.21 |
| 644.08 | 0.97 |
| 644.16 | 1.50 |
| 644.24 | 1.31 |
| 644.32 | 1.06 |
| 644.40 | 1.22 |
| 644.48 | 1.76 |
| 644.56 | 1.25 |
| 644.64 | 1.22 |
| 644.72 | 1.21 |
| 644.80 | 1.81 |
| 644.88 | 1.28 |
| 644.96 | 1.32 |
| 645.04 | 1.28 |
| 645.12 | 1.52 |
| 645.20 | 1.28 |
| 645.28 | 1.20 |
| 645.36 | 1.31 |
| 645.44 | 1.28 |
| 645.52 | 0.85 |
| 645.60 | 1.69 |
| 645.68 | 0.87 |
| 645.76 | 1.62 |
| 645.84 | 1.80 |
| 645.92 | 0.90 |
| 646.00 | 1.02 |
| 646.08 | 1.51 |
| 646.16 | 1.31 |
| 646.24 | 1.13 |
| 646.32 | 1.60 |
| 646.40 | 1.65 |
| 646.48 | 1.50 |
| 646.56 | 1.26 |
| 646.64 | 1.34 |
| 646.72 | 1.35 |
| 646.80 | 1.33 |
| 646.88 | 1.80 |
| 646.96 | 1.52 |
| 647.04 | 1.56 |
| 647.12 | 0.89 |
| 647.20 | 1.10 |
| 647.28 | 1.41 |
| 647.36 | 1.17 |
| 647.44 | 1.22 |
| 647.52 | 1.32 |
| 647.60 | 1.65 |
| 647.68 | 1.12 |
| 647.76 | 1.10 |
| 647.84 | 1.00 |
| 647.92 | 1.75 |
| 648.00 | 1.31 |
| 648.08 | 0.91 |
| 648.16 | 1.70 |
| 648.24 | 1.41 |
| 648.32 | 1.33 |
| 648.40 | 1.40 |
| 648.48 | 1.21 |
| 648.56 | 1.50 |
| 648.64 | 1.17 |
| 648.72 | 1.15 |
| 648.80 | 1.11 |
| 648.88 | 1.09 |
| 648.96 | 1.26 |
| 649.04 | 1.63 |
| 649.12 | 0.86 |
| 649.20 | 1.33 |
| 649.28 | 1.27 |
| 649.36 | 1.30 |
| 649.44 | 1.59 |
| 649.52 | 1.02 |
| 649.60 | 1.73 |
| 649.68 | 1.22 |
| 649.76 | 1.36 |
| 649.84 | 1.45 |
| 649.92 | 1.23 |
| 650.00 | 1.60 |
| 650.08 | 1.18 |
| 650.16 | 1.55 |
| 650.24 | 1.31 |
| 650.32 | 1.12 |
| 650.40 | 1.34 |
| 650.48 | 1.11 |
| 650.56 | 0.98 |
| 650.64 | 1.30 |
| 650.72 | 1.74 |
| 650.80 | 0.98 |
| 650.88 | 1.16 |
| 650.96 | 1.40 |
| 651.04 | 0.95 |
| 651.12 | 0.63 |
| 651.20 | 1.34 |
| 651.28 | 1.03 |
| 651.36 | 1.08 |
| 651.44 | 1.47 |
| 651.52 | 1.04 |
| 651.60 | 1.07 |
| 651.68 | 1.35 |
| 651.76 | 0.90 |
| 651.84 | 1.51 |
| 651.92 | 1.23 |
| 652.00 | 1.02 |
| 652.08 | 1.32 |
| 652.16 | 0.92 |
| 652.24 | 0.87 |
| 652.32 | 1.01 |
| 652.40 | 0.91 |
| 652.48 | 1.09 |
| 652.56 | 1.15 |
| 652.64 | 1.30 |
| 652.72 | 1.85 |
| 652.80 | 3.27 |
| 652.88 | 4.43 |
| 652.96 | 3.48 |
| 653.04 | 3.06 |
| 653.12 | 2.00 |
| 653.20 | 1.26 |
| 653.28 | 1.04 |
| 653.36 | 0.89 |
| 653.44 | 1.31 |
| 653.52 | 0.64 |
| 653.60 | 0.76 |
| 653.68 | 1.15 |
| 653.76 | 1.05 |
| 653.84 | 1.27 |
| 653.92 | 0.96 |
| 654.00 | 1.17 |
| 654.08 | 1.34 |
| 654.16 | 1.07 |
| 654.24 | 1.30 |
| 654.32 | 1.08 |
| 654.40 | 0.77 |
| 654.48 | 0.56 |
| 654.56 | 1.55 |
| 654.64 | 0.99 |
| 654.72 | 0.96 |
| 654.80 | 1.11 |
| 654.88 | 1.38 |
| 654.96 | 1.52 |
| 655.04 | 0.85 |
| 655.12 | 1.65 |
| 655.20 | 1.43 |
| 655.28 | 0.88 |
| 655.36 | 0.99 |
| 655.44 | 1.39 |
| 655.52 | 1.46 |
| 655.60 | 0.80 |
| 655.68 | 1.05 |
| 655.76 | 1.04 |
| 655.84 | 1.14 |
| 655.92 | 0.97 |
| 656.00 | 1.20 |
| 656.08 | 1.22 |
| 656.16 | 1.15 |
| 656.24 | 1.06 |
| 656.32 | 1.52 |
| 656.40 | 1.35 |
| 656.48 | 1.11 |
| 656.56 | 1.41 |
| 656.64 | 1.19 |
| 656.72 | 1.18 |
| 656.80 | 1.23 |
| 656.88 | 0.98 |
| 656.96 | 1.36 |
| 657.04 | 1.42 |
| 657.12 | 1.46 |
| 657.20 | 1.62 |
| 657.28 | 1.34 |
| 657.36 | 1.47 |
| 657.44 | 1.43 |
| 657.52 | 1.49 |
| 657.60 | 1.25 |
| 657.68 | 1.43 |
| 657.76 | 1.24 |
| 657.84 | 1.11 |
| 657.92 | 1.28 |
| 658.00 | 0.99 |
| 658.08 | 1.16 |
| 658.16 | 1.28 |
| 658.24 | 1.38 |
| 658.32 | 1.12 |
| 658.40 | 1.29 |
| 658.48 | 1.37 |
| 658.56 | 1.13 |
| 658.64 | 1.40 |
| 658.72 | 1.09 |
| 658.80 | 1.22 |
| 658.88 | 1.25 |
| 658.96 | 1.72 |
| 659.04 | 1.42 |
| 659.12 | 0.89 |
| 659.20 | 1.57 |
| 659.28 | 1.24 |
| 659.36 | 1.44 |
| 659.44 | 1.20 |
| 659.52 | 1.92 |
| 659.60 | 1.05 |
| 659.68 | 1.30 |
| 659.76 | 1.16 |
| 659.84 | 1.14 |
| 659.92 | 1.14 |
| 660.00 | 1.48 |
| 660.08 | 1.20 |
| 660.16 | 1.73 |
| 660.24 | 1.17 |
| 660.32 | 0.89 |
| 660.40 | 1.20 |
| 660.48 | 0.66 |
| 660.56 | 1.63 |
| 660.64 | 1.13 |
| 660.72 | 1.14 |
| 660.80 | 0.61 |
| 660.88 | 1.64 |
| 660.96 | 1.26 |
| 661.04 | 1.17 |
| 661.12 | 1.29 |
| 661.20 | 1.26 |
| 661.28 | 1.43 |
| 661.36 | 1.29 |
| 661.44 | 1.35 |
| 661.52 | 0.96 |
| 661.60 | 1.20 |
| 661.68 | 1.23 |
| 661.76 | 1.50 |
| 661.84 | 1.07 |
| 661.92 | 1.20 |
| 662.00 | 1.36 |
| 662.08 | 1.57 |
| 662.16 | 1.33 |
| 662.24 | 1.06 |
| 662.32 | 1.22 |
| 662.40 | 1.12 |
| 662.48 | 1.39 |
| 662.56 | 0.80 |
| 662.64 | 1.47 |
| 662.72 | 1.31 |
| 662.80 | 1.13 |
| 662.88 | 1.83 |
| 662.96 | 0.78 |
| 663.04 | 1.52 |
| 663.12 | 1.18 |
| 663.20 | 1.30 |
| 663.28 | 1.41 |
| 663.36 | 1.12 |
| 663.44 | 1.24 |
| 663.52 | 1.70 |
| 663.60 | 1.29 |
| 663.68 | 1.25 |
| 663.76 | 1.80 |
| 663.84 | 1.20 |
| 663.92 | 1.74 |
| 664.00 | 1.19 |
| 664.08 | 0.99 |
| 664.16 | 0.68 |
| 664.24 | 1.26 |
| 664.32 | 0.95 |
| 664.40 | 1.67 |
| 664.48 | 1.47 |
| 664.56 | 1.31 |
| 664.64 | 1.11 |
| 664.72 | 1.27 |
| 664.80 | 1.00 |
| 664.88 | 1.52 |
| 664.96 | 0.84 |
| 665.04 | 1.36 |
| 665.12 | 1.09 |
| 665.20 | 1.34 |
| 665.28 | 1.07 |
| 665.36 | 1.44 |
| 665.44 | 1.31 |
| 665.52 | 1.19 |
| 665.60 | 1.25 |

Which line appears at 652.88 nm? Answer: H-beta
